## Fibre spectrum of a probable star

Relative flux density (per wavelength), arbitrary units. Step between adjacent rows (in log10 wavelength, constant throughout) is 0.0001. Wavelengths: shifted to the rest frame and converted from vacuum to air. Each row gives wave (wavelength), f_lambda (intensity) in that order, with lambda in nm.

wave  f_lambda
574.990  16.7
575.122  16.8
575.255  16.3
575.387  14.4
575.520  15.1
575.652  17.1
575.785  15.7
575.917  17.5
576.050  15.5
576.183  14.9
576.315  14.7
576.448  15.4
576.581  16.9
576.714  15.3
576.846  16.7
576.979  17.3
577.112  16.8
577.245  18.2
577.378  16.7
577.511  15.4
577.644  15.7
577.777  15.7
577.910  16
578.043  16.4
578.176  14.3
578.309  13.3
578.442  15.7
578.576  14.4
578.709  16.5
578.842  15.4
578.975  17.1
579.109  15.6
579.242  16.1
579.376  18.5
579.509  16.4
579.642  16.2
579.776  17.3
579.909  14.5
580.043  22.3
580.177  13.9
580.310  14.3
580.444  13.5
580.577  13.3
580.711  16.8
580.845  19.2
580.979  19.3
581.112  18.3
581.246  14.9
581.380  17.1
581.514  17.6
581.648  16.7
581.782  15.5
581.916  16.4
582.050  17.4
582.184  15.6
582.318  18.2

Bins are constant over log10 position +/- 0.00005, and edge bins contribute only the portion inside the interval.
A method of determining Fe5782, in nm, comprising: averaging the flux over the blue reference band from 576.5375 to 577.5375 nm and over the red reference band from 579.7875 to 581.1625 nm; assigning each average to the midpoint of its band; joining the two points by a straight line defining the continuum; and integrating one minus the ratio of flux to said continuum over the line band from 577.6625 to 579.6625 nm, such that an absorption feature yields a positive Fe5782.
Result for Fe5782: 0.10 nm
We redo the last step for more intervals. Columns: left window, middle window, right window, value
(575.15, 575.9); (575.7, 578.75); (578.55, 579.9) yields 0.04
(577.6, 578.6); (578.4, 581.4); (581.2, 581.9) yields -0.10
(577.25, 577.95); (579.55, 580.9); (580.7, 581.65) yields 0.08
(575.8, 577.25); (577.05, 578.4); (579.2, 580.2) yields 0.05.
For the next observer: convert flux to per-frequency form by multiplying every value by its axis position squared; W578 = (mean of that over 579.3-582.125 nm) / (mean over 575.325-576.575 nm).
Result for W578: 1.1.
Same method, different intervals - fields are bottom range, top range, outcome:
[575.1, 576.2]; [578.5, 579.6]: 1.03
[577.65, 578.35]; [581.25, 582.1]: 1.10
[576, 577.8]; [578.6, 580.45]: 1.02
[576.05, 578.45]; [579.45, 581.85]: 1.05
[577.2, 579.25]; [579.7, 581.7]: 1.06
